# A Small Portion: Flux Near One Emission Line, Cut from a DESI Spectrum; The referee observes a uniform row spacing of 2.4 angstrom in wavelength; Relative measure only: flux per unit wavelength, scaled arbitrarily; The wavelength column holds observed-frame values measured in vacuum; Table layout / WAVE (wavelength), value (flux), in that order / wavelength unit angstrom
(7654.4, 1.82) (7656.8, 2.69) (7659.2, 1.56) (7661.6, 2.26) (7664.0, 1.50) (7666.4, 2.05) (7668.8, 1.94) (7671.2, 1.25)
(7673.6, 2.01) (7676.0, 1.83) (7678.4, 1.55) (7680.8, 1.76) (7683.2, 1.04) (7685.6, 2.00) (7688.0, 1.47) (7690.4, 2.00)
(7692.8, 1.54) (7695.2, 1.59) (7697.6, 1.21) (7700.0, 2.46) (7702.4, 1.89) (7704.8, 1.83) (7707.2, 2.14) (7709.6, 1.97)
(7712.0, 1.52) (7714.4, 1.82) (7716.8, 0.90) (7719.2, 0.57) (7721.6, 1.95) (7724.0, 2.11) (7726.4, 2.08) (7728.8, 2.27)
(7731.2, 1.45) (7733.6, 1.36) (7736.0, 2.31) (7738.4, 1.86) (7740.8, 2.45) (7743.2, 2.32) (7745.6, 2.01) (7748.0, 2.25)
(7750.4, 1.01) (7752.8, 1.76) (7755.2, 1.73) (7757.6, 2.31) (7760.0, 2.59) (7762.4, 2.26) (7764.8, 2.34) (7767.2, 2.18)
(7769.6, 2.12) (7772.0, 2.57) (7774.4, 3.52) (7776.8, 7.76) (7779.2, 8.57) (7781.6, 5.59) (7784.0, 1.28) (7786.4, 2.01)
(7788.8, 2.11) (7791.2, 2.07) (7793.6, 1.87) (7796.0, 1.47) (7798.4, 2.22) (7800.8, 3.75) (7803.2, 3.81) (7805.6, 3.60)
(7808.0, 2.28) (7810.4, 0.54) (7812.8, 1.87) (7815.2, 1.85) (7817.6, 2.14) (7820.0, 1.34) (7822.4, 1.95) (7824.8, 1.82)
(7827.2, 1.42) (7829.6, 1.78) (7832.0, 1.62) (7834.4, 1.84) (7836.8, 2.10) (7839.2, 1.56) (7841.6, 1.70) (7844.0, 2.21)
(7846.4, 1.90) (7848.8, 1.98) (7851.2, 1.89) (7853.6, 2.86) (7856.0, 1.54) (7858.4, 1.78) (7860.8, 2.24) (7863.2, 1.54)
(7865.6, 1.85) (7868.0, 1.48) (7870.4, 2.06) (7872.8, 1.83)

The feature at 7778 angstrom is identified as H-alpha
